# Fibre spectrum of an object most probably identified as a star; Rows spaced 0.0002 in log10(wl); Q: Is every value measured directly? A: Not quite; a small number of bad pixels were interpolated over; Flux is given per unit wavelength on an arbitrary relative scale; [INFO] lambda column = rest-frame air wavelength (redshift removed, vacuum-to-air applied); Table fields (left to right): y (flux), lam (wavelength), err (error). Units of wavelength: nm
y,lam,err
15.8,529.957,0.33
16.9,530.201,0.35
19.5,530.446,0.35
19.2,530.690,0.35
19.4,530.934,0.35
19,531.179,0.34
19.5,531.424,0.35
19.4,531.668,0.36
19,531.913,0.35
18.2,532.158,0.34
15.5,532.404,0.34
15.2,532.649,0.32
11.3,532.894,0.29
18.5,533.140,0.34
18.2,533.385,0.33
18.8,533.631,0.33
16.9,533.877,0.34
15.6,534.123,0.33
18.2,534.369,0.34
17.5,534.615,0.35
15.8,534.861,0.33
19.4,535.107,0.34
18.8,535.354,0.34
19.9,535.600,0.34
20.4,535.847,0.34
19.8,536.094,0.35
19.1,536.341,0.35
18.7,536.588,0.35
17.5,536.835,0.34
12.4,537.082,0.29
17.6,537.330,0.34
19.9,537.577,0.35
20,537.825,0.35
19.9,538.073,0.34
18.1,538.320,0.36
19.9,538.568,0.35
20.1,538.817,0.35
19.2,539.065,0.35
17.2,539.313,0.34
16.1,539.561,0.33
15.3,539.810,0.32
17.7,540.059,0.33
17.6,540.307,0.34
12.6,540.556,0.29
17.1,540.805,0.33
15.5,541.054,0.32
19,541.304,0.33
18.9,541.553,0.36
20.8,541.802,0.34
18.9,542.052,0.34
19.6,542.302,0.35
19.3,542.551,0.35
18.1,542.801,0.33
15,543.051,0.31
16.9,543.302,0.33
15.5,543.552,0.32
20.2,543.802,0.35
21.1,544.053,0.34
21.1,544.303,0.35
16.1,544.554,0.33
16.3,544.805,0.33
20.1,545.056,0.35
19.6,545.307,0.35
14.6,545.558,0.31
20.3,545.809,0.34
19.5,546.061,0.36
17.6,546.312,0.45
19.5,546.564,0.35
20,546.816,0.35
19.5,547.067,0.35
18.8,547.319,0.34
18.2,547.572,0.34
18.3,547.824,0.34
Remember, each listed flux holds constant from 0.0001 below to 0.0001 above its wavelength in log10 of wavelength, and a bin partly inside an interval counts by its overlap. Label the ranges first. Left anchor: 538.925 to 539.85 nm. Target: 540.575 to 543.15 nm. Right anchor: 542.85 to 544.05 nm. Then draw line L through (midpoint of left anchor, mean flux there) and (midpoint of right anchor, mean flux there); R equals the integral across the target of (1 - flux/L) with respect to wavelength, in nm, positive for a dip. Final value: -0.107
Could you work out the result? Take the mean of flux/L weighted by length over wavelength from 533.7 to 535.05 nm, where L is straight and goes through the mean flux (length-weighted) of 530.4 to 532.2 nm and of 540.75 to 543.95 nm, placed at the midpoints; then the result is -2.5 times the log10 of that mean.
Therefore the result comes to 0.11 mag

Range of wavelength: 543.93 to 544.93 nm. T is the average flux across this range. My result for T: 18.6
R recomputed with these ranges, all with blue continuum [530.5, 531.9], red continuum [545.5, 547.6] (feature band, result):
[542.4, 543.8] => 0.12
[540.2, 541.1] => 0.16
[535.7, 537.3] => 0.10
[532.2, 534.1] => 0.28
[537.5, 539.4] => -0.02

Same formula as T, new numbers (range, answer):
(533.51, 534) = 17.8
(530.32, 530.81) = 19.3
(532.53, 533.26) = 15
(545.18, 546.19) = 18.5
